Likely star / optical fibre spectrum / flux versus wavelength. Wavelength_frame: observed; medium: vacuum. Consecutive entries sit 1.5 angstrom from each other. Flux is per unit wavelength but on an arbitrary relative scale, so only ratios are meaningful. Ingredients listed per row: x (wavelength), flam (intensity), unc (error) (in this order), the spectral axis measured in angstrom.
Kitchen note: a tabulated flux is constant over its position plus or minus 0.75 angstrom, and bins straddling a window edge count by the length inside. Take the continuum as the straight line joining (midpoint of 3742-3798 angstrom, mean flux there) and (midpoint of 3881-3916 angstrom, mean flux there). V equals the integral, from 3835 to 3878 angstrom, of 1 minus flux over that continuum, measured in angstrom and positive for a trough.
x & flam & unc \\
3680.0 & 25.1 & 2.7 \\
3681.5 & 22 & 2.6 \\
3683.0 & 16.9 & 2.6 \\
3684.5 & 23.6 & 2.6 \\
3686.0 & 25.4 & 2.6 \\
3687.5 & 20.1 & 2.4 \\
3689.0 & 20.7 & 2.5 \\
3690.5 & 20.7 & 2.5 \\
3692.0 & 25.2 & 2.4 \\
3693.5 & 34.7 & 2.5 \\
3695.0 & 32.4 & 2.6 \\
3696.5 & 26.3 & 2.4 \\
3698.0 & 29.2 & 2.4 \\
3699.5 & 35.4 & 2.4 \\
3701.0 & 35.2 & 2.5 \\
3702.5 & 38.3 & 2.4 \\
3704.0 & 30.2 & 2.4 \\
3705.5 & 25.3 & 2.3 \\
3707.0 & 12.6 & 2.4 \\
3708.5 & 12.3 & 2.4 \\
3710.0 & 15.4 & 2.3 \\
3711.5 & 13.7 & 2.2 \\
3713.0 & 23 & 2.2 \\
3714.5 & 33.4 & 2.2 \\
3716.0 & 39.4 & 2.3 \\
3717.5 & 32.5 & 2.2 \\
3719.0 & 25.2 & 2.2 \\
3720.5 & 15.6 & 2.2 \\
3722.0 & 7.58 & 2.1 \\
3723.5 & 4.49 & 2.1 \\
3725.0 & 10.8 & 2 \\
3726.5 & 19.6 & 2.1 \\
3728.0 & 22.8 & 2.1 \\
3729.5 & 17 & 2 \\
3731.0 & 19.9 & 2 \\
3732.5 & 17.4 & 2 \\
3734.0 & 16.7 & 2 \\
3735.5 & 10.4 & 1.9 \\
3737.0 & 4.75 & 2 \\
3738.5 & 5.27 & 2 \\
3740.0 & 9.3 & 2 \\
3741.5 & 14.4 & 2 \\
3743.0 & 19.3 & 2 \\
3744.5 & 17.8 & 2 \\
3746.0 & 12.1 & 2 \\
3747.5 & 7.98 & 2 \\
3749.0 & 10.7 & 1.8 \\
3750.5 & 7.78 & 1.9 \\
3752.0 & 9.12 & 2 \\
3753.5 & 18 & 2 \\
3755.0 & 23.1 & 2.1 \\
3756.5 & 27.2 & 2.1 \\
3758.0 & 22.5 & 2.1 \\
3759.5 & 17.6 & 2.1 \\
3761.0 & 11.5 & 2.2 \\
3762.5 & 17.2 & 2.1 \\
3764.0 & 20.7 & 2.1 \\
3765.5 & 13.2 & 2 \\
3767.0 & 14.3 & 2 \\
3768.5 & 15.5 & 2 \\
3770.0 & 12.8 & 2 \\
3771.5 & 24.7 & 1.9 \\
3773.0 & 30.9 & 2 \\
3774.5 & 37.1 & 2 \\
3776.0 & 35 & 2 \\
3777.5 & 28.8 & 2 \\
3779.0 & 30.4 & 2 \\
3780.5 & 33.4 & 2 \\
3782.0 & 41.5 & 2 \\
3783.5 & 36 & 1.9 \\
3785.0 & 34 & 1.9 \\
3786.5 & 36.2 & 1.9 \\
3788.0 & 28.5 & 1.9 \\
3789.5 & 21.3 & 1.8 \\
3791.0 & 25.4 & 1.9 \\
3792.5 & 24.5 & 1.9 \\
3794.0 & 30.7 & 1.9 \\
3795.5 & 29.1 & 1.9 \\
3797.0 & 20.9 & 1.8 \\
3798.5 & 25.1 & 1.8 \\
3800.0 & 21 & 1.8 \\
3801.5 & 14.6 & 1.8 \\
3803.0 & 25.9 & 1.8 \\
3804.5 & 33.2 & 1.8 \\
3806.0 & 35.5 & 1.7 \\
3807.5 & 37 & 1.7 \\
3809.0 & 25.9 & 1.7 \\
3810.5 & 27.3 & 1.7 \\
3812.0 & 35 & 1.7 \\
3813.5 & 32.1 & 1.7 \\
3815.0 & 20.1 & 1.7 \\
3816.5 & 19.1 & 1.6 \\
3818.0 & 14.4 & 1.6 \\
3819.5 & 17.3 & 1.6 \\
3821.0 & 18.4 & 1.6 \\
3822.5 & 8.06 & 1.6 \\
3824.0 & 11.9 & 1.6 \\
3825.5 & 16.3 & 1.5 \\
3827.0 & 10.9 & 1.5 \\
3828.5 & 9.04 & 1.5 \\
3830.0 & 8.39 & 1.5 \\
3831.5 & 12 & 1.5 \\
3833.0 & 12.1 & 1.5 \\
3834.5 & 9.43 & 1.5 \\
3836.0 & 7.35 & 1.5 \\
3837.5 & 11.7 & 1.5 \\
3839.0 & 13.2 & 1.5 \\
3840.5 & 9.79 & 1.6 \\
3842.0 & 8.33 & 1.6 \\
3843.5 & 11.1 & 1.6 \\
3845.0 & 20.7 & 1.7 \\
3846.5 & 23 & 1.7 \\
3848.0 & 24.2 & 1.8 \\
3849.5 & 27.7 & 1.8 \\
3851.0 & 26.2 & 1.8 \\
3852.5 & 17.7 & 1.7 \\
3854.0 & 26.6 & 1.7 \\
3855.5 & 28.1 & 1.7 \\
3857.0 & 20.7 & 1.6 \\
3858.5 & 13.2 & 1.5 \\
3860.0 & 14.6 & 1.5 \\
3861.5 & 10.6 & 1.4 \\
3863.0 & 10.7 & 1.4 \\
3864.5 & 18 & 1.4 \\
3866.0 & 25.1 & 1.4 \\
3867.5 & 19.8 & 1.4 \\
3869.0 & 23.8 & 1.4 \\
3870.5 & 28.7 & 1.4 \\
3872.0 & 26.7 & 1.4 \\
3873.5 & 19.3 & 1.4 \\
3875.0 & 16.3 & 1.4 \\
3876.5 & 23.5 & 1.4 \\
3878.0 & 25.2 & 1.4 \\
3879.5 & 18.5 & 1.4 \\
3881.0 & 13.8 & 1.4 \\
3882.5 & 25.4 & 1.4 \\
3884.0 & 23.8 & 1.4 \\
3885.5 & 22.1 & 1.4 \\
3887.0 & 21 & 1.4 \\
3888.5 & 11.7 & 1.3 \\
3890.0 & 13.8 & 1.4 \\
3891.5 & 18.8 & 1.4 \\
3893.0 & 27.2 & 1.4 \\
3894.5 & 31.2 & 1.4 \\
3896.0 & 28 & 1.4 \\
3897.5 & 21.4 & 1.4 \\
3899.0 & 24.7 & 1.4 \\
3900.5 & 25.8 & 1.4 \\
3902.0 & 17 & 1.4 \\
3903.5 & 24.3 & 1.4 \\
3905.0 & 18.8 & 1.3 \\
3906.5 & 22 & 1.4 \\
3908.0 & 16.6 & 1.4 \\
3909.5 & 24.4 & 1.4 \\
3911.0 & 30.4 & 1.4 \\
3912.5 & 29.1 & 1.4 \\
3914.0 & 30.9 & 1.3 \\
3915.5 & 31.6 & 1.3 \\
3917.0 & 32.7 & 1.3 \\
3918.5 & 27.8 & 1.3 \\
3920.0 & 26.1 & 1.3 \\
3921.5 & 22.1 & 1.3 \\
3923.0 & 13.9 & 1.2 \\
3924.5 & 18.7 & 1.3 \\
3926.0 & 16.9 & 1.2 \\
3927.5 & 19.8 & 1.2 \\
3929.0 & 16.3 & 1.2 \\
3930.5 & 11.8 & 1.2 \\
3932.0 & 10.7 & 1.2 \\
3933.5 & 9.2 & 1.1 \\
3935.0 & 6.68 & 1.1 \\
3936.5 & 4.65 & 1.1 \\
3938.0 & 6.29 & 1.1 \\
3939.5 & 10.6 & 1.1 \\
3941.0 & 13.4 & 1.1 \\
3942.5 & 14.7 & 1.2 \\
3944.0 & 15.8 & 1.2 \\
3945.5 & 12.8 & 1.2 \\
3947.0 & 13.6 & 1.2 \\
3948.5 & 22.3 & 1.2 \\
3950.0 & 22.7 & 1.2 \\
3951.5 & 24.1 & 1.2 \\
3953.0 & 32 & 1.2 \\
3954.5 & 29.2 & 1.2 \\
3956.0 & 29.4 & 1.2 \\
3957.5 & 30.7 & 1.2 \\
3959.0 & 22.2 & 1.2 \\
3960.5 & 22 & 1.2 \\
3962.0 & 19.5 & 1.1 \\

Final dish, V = 7.9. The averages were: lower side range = 22.9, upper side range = 23.2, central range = 18.9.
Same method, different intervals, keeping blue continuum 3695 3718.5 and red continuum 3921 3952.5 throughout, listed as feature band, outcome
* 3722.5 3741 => 9.0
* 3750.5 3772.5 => 6.0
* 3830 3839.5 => 4.5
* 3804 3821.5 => -4.0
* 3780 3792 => -4.8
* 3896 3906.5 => -3.7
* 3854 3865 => 1.0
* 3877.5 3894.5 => -3.1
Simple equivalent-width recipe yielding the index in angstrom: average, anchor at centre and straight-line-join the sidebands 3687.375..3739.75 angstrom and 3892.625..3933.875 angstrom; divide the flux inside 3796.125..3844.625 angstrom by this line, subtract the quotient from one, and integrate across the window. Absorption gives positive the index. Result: 8.3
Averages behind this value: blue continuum 21.4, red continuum 22.6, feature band 18.2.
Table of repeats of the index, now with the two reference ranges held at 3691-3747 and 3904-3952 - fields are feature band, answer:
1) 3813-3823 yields 0.7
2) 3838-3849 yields 2.0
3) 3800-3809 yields -3.8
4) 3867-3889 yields -2.6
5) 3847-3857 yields -2.7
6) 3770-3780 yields -4.8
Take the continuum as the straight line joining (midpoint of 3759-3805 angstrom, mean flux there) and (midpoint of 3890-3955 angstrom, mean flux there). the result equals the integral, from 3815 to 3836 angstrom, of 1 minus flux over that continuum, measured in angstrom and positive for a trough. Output 9.7 angstrom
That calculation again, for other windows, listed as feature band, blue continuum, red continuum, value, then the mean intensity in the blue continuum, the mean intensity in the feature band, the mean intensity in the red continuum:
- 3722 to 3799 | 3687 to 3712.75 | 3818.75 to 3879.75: 4.1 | 25.2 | 20.3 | 17.2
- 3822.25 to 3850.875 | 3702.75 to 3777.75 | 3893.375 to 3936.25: 9.0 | 18.3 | 13.8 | 21.6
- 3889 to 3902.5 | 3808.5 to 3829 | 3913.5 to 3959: -2.7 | 19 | 23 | 19.2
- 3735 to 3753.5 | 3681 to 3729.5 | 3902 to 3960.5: 9.5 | 23.3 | 11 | 20.1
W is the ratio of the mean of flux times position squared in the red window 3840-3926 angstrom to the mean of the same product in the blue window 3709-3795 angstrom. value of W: 1.1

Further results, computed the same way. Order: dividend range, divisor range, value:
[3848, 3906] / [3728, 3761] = 1.55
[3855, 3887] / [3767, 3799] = 0.75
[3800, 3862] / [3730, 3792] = 0.95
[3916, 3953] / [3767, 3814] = 0.64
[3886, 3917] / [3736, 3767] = 1.77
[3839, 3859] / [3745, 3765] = 1.31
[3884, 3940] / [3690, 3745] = 1.07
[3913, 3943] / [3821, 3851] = 1.31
